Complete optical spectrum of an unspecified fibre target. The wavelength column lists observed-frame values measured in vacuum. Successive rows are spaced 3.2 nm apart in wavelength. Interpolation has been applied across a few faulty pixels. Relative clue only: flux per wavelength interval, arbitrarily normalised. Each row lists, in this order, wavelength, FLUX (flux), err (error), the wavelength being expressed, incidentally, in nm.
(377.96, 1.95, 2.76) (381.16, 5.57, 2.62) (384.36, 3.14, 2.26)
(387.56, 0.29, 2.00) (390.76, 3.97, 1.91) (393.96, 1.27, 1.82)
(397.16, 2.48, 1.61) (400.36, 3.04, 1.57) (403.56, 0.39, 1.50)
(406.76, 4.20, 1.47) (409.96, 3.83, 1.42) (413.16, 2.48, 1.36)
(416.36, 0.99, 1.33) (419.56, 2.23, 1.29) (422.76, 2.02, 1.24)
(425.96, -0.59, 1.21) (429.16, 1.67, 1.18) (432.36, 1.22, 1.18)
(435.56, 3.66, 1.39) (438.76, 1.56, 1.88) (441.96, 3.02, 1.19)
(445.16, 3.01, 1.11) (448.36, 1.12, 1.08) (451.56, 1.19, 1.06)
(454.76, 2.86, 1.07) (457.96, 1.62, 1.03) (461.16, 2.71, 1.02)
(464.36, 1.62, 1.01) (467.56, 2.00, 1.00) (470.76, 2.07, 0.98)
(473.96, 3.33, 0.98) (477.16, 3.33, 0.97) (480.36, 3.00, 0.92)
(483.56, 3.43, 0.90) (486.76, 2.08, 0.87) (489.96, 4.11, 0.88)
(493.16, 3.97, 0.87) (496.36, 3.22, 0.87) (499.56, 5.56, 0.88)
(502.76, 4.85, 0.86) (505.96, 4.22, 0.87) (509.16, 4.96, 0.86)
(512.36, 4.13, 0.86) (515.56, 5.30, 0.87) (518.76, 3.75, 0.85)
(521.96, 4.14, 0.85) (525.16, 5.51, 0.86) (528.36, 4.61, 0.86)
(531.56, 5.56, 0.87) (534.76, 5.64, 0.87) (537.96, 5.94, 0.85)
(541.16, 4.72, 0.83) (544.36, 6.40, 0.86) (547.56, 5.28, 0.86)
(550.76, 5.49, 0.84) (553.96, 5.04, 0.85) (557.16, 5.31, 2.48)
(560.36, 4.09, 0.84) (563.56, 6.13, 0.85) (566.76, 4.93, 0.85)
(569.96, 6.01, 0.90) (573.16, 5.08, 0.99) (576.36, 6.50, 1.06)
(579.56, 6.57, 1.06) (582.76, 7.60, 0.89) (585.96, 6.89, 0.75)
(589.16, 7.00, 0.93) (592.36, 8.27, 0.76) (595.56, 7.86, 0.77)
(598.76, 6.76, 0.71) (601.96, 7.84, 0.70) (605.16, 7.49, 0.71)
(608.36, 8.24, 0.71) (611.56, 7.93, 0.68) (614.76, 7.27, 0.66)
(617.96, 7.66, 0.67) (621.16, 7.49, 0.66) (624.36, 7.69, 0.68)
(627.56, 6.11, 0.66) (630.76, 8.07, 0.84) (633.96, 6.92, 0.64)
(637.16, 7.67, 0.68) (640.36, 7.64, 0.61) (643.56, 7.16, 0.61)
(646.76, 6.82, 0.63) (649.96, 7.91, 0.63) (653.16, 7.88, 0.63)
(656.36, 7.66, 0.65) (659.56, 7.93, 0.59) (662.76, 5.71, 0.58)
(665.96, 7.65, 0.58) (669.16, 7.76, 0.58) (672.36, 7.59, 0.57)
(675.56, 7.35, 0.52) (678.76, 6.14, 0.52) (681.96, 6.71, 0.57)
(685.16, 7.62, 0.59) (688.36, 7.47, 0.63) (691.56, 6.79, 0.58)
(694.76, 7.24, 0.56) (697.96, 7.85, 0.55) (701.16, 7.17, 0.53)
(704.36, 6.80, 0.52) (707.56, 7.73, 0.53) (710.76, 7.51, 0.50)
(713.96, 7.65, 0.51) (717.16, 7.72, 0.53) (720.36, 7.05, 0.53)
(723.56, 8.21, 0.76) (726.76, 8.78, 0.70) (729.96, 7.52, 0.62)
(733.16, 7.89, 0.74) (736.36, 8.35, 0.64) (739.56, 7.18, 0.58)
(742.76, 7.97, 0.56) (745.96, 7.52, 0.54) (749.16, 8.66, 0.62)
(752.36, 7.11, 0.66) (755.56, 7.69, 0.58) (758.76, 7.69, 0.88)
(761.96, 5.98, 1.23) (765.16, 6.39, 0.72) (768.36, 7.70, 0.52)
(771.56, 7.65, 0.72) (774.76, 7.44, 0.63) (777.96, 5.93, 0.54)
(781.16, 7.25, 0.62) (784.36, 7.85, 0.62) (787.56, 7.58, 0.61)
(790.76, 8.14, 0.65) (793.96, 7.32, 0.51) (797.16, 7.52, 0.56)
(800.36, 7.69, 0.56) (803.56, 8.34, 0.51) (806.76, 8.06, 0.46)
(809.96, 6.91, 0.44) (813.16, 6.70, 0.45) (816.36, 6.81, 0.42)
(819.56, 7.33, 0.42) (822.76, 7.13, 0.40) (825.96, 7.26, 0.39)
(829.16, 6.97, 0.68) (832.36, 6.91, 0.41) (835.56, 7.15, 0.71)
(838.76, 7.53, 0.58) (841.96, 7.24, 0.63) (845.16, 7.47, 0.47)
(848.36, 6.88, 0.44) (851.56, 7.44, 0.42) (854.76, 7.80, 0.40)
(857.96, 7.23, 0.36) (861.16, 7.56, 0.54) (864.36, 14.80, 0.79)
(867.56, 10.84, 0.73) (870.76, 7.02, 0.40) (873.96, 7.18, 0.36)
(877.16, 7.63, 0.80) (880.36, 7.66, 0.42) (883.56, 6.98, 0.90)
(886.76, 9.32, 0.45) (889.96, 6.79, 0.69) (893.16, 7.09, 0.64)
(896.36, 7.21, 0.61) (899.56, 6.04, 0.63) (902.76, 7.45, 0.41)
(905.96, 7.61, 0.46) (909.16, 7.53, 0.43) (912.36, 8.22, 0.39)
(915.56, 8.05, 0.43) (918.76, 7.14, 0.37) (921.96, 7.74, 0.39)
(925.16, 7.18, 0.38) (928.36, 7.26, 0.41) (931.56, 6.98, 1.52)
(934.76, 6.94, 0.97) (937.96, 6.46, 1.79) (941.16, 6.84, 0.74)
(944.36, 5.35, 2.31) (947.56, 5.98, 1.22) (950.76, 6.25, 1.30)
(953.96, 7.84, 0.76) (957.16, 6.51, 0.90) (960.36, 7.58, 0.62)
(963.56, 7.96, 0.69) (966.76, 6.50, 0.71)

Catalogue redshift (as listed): 0.318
